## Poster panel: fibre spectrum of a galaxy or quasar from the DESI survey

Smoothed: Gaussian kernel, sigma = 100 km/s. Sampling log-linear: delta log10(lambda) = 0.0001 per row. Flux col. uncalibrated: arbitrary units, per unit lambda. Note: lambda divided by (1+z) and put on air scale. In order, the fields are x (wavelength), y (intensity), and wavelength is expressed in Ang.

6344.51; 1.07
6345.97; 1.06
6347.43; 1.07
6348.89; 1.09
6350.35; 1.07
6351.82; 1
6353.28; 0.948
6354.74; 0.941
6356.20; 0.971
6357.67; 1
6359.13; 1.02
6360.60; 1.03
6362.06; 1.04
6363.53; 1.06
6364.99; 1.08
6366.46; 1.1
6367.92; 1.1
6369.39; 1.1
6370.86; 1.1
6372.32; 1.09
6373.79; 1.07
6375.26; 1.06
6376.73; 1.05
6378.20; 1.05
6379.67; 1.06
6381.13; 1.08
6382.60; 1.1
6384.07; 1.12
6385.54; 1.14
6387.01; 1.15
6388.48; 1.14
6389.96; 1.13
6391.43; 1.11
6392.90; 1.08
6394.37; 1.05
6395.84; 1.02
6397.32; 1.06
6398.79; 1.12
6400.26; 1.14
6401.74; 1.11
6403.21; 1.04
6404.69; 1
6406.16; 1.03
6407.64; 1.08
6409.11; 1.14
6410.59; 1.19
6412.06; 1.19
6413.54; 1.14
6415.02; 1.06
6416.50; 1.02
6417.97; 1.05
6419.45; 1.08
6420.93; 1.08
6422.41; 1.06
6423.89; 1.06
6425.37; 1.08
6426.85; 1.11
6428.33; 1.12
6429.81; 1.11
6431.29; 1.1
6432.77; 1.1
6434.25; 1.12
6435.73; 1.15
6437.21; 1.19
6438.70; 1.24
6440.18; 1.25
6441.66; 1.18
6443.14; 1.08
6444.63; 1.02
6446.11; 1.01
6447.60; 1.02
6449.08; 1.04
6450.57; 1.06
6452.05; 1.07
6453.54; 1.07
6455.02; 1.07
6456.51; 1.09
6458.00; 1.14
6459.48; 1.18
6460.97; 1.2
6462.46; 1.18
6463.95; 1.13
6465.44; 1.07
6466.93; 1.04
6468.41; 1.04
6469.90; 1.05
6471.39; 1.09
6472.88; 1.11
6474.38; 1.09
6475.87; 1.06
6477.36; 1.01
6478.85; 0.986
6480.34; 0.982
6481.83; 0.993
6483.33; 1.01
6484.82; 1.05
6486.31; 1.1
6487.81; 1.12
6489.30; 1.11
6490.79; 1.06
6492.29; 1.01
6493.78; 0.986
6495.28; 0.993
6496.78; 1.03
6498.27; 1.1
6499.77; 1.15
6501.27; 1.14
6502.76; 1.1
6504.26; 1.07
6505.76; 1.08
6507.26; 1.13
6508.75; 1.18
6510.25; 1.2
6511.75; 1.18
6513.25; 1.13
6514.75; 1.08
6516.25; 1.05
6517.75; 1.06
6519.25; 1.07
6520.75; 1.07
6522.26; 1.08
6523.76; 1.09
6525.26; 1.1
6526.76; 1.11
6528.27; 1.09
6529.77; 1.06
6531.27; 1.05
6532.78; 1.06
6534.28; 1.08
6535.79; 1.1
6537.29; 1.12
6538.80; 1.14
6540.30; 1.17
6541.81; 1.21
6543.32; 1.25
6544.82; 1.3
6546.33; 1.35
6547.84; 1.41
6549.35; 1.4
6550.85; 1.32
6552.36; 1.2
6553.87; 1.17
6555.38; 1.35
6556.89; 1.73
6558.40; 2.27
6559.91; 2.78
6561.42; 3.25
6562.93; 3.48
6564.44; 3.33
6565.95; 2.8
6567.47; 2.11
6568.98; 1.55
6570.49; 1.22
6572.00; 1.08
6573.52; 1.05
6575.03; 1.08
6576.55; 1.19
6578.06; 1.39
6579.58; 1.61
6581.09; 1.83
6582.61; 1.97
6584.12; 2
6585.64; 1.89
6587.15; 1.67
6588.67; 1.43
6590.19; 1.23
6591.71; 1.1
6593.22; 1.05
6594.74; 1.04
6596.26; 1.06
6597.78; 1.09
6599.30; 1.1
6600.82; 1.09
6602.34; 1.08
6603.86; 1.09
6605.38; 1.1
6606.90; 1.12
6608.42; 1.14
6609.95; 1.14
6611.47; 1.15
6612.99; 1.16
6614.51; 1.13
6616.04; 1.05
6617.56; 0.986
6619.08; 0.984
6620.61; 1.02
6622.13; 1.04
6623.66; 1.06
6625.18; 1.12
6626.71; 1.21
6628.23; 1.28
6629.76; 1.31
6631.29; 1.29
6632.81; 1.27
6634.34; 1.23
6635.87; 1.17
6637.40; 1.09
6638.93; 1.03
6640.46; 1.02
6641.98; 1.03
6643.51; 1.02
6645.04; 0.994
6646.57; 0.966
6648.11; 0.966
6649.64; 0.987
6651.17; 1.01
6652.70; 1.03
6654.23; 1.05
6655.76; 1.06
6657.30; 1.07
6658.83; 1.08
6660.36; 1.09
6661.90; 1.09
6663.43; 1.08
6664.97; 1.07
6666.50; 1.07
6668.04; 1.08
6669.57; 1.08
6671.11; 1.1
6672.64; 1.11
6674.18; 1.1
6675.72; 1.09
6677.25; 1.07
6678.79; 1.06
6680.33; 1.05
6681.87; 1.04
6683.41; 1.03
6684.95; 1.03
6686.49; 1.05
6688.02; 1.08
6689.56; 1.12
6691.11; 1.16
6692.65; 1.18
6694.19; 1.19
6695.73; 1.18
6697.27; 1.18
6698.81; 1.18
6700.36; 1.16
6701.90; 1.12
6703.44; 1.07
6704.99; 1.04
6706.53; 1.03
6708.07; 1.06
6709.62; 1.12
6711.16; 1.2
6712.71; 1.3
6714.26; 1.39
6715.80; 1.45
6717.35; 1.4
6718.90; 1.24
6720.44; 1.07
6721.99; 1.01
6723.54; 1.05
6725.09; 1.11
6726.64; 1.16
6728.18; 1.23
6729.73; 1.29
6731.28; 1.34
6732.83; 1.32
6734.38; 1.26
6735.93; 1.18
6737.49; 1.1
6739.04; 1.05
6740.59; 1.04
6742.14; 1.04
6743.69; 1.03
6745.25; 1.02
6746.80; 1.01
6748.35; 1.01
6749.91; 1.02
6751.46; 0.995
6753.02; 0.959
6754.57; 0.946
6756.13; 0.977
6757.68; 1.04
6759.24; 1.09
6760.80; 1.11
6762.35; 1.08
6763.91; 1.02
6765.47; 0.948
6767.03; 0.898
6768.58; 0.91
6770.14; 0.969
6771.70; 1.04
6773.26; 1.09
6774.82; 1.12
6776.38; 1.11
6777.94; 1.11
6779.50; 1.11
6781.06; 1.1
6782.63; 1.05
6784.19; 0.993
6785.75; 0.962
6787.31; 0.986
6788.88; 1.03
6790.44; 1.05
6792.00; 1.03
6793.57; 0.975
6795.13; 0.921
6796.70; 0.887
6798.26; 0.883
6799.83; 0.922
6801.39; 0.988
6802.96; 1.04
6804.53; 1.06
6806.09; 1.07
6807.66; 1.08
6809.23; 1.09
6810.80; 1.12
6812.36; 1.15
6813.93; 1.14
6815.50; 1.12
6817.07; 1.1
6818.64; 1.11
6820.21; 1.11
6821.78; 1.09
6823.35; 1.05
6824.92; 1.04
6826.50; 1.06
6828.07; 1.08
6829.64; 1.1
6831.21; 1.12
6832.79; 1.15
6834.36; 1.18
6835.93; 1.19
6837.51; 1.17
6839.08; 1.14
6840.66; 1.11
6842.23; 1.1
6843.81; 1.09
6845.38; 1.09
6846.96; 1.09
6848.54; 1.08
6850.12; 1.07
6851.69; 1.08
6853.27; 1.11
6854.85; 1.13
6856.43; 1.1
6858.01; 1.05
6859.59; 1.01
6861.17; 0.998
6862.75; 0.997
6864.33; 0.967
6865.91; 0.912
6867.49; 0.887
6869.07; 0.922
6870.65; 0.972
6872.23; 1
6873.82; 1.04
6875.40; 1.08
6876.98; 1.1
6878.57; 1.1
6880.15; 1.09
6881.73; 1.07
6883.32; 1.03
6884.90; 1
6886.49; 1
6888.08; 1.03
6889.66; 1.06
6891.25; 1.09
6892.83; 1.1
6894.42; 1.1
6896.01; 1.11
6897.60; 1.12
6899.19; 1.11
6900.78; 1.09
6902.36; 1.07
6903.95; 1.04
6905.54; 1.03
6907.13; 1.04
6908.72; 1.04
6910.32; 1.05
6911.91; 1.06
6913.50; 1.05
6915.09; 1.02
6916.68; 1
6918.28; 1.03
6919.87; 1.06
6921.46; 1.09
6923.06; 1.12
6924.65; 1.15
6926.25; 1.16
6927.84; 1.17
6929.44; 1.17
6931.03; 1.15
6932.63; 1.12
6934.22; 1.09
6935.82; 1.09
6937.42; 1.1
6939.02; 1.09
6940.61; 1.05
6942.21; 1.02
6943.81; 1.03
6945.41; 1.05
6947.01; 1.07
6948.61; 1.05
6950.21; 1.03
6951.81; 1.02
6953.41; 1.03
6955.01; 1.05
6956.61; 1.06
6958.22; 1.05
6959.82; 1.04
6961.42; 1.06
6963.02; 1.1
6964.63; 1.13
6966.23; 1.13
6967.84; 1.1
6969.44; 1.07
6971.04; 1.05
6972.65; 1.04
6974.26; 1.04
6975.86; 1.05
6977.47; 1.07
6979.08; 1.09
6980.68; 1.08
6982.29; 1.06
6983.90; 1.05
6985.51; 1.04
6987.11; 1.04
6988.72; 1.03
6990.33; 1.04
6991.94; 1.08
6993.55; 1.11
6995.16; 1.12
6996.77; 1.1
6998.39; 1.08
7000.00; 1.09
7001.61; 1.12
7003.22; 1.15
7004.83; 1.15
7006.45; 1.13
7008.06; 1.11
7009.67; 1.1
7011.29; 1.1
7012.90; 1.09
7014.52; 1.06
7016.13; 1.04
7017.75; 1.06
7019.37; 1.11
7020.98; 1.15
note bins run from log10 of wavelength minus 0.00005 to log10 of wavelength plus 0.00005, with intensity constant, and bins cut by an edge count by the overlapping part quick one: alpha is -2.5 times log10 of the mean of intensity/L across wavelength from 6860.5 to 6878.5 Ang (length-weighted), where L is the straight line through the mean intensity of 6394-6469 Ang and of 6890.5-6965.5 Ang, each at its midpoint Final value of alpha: 0.09 mag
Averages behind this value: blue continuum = 1.1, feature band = 0.993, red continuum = 1.08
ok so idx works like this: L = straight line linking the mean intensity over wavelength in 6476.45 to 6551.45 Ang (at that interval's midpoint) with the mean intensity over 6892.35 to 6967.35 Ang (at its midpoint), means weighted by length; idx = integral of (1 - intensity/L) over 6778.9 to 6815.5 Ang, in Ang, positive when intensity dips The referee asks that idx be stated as 2.0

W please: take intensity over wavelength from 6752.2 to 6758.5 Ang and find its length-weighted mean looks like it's 0.981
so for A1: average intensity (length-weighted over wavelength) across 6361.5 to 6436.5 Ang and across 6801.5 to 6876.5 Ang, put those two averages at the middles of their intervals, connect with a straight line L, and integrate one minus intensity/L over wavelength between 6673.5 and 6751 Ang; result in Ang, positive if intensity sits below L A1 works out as -4.0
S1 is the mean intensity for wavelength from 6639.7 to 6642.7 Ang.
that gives 1.03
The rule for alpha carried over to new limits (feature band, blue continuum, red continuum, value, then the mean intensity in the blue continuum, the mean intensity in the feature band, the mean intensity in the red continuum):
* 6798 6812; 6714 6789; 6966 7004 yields 0.05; 1.09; 1.04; 1.08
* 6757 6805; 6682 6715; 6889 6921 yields 0.09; 1.13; 1.02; 1.06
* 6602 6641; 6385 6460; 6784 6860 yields -0.04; 1.1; 1.13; 1.07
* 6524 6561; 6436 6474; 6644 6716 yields -0.21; 1.11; 1.34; 1.1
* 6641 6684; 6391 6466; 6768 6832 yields 0.02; 1.1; 1.05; 1.05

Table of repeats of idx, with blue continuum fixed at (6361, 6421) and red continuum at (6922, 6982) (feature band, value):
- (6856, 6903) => 1.80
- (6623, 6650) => -0.77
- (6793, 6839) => 0.49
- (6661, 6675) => -0.04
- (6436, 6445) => -0.65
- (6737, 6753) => 0.83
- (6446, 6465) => -0.22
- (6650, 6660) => 0.32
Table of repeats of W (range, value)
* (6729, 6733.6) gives 1.32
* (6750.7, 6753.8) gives 0.977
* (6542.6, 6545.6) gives 1.28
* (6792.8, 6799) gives 0.917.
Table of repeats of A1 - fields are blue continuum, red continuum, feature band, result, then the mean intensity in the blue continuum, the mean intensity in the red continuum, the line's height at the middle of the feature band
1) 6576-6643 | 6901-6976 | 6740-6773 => 4.3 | 1.23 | 1.07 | 1.16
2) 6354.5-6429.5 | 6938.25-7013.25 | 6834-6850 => -0.7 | 1.08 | 1.07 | 1.07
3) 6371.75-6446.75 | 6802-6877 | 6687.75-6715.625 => -2.1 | 1.1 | 1.07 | 1.08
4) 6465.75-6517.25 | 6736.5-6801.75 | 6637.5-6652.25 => 0.5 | 1.07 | 1.02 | 1.04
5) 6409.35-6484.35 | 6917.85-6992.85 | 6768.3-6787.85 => 0.6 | 1.09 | 1.07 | 1.08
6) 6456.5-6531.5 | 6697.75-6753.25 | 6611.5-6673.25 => 1.8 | 1.08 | 1.14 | 1.12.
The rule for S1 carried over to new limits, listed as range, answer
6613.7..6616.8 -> 1.09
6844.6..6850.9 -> 1.08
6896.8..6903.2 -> 1.1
